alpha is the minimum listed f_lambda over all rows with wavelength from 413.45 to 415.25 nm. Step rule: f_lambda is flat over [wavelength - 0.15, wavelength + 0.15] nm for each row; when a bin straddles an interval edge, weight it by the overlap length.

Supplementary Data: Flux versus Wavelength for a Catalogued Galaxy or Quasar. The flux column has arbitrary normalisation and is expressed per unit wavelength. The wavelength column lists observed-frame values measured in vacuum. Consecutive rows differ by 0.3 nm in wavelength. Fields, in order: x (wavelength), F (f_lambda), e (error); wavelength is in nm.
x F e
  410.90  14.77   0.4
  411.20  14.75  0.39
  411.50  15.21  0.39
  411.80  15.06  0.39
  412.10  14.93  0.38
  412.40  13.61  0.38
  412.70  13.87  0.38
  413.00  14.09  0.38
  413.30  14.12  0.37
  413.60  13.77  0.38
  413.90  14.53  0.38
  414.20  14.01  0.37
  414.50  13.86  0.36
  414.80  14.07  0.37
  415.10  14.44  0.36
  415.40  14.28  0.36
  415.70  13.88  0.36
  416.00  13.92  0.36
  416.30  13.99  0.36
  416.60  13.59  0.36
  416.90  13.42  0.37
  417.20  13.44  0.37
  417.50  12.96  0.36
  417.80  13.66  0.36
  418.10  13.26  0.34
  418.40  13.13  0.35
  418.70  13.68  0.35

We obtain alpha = 13.77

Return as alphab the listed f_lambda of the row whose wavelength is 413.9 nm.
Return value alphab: 14.53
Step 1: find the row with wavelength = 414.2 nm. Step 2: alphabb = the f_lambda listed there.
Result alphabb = 14.01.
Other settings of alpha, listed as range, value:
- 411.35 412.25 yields 14.93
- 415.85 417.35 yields 13.42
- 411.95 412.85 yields 13.61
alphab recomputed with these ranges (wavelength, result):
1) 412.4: 13.61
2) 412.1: 14.93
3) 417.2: 13.44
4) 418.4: 13.13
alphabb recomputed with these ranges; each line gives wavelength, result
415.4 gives 14.28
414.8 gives 14.07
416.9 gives 13.42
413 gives 14.09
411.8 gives 15.06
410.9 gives 14.77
